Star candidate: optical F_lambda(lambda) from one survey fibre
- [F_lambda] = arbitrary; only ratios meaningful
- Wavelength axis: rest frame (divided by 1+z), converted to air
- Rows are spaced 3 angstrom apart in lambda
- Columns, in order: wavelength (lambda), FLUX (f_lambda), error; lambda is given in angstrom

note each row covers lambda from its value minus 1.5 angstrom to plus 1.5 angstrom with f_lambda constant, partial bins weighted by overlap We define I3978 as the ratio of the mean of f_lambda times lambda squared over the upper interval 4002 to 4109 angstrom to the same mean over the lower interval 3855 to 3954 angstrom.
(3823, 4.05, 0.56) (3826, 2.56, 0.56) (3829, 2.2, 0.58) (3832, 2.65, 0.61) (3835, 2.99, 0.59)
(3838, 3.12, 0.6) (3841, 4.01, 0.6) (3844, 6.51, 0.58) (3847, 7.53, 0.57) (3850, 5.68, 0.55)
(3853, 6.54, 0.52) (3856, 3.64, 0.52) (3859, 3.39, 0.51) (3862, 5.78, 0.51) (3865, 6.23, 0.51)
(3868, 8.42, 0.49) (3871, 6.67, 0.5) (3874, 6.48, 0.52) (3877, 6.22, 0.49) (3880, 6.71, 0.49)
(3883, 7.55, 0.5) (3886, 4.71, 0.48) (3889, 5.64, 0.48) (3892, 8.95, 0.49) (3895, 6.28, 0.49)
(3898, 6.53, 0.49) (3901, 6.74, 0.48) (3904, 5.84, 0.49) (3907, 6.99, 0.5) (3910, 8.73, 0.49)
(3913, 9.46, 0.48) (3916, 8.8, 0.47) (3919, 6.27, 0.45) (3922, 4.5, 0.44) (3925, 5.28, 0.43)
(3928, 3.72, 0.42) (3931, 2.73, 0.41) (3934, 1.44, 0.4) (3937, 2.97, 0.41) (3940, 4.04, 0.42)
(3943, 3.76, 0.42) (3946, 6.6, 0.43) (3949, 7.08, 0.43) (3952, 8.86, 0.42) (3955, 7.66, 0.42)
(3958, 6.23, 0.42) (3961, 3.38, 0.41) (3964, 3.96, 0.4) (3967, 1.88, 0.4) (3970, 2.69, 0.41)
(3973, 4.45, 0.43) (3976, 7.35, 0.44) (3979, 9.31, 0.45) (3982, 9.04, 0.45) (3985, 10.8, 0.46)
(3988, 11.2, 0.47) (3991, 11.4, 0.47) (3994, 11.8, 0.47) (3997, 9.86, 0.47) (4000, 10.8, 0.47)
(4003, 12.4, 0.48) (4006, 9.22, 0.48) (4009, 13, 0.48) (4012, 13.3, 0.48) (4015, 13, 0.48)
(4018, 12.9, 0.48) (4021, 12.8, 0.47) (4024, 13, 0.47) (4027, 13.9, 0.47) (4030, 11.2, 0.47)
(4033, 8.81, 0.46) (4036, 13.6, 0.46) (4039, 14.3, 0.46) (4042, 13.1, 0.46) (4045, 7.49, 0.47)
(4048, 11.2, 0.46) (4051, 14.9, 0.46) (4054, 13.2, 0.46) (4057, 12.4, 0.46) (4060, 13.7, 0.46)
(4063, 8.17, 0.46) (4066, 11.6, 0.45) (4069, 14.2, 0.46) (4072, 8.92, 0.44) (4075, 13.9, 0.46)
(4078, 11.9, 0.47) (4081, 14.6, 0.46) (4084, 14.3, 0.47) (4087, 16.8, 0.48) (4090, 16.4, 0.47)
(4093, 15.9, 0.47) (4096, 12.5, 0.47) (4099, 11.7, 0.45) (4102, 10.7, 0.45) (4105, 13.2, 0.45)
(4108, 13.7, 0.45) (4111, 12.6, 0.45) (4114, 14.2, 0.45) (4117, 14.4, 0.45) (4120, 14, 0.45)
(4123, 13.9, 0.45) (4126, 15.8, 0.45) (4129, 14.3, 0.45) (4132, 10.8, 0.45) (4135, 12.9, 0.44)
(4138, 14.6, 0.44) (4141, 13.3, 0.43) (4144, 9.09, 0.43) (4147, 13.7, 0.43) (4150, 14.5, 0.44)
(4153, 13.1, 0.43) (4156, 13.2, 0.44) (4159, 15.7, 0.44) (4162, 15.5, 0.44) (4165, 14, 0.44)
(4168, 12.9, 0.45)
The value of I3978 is 2.28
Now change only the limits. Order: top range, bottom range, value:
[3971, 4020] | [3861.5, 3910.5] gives 1.66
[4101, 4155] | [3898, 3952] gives 2.58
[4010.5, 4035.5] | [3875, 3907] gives 2.03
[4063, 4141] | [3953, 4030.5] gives 1.49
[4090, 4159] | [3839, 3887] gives 2.55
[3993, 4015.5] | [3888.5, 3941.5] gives 2.09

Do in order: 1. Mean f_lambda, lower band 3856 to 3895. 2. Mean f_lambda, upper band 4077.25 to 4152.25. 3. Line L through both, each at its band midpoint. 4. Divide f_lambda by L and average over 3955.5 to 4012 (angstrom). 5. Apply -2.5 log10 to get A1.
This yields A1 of 0.16 mag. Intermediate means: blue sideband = 6.29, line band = 8.39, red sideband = 13.6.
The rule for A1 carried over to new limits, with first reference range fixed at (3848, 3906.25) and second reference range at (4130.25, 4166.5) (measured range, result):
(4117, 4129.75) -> -0.14 mag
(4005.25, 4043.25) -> -0.23 mag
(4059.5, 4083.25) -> -0.07 mag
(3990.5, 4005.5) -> -0.18 mag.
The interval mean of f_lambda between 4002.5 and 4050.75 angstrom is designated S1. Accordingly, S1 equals 12.1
